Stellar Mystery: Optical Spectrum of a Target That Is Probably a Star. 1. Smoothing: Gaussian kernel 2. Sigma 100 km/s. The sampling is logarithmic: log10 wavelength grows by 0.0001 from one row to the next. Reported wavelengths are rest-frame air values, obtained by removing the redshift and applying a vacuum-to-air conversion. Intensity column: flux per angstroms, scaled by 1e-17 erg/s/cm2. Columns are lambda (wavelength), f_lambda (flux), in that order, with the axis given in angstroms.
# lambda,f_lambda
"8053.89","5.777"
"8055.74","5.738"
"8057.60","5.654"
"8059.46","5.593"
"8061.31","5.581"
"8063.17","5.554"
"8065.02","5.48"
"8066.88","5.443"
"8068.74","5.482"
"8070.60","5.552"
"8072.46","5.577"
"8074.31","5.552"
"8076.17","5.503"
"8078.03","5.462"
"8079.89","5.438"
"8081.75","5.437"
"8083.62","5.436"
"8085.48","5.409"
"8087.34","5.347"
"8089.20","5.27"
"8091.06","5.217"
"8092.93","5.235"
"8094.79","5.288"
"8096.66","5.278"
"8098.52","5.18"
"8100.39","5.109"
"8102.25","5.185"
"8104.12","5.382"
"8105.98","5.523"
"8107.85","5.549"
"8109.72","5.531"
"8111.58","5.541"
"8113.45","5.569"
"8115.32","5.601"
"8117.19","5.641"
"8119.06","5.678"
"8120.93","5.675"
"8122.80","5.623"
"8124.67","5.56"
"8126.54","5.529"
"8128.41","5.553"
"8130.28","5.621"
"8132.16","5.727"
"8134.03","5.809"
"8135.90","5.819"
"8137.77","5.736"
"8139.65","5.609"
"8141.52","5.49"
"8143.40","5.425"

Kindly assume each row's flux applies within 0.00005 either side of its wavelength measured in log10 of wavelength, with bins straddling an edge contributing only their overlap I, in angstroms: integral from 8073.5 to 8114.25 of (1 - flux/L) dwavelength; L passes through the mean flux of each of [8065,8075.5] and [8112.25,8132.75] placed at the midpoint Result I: 1.3 angstroms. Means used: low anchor 5.52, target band 5.38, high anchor 5.61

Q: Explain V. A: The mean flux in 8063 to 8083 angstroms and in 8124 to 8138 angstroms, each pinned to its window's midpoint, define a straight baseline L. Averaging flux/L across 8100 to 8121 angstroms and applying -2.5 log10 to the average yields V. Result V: 0.021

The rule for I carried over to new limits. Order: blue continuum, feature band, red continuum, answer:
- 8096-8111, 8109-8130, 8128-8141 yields -0.24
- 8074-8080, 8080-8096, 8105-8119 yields 0.52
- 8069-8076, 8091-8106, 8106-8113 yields 0.78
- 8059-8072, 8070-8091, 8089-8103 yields -0.26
